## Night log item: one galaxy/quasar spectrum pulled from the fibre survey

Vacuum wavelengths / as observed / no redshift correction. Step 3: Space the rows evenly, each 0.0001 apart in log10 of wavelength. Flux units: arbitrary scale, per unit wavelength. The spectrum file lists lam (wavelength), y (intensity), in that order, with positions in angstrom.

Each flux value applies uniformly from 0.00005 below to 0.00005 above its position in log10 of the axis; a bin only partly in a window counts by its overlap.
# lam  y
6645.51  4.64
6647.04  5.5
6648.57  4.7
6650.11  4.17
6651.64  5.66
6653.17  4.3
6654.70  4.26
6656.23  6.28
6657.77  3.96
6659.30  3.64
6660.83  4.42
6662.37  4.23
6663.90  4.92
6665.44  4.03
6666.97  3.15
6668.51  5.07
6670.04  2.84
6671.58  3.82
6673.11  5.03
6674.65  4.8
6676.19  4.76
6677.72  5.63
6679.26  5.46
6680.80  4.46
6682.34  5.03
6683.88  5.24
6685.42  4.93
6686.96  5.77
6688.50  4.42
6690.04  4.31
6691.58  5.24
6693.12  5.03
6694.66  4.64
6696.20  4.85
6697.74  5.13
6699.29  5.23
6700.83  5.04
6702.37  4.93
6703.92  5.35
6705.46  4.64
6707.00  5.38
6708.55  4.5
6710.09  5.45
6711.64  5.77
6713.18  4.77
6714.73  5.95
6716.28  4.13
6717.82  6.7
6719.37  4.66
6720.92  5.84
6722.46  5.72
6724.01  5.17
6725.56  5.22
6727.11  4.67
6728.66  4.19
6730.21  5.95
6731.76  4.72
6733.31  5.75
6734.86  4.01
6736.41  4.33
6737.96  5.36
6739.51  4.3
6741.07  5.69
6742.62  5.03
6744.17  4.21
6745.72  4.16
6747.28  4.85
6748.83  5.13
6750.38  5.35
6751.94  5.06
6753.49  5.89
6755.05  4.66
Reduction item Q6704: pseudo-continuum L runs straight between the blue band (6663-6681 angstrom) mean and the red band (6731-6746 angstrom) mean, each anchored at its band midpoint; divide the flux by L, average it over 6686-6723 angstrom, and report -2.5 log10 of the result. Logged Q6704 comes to -0.11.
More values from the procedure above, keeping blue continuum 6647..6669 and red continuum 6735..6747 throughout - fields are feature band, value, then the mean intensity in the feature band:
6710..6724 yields -0.170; 5.43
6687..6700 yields -0.072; 4.91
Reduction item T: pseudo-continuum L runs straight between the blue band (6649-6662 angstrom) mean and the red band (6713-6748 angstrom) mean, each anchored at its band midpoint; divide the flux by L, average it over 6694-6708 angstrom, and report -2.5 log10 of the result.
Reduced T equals -0.04 mag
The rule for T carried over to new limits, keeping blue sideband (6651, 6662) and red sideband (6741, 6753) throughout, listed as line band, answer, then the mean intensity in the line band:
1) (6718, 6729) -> -0.08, 5.19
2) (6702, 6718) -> -0.09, 5.19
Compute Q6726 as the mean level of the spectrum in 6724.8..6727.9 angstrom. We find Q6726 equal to 4.94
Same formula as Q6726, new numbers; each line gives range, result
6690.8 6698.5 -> 4.98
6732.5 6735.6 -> 4.89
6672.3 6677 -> 4.87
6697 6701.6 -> 5.13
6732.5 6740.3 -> 4.75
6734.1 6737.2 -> 4.18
